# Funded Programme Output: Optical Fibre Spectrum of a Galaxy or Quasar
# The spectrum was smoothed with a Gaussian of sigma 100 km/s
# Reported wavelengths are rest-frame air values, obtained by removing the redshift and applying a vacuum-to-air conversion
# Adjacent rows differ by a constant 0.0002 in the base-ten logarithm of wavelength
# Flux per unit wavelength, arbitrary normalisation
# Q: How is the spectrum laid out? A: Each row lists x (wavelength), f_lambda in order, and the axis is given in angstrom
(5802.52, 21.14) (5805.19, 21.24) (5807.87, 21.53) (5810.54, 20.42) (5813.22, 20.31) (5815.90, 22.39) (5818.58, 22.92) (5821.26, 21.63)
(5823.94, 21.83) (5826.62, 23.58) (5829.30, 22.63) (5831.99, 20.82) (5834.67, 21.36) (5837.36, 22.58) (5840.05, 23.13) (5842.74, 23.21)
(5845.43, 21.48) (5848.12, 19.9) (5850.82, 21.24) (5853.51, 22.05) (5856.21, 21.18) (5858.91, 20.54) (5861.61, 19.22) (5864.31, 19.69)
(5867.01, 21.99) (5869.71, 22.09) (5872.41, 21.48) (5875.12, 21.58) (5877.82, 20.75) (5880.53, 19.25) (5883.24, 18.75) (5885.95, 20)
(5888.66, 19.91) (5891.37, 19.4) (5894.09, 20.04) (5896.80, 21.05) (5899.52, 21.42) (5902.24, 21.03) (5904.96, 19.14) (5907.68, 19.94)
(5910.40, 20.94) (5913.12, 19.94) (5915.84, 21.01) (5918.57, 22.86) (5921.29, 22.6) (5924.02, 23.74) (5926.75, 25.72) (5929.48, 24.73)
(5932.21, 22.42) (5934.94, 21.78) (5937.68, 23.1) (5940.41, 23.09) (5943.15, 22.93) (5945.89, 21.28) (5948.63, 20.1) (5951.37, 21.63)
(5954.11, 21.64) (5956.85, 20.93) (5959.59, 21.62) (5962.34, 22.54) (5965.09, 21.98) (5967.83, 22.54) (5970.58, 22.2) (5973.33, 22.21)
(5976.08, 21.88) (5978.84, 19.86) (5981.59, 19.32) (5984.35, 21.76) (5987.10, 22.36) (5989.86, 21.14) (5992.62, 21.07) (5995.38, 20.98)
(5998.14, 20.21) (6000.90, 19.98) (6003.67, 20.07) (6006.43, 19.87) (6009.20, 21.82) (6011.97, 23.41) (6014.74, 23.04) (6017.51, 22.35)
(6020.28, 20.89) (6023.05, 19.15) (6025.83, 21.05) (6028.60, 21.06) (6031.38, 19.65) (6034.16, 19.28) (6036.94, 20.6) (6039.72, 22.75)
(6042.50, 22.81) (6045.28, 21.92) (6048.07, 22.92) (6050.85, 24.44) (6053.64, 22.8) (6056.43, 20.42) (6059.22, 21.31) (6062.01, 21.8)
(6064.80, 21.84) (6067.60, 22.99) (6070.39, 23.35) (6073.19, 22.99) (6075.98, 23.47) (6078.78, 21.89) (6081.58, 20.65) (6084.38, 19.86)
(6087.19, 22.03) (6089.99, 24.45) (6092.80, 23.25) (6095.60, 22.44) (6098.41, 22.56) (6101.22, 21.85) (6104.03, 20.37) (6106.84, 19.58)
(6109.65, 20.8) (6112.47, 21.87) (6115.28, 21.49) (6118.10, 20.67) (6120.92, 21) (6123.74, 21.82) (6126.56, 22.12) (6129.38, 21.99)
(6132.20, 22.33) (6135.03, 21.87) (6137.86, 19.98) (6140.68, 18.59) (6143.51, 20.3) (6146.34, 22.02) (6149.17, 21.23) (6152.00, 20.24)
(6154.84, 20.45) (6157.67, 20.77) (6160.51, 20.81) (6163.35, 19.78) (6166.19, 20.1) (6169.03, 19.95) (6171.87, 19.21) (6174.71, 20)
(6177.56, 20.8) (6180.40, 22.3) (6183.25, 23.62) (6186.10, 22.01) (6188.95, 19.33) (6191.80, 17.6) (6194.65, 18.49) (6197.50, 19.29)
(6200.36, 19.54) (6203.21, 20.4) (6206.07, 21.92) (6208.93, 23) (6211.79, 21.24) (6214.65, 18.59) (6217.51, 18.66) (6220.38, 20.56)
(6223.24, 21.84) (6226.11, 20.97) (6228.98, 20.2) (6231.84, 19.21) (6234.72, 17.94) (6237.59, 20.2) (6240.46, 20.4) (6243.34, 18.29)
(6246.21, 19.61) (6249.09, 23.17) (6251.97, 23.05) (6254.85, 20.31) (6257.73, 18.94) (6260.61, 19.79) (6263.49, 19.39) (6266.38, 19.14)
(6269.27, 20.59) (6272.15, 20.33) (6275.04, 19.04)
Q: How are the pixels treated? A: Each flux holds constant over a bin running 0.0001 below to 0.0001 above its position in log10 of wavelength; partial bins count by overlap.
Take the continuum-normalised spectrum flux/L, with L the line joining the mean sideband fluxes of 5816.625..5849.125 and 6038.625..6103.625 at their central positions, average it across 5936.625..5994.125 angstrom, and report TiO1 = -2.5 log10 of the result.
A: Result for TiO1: 0.03 mag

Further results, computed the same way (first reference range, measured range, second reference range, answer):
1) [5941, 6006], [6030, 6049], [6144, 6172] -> -0.02 mag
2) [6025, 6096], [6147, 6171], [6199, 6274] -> 0.03 mag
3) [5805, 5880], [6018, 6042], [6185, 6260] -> 0.01 mag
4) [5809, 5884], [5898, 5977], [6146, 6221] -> -0.04 mag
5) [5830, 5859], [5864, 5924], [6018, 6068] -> 0.04 mag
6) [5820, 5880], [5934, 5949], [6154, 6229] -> -0.05 mag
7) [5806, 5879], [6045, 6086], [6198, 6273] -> -0.07 mag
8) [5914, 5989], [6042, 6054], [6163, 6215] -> -0.08 mag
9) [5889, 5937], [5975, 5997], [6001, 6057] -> 0.03 mag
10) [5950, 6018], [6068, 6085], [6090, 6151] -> -0.04 mag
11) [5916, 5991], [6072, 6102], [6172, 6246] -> -0.06 mag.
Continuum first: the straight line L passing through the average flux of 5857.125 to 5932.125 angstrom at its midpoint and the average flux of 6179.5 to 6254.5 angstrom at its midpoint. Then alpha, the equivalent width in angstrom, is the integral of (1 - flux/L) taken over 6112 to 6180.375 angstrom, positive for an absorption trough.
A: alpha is -0.8 angstrom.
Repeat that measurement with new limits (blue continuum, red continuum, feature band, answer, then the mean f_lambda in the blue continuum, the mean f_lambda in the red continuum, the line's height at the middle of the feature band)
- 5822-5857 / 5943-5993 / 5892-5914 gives 1.3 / 21.9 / 21.5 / 21.7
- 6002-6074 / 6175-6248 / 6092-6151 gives -0.9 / 21.7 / 20.2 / 21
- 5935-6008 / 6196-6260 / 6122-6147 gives -0.6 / 21.4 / 20.3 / 20.7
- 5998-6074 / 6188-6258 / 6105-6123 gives 0.1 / 21.6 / 20.1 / 21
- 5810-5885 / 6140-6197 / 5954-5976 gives -1.0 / 21.4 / 20.4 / 21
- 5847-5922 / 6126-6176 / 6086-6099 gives -1.5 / 20.7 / 20.6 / 20.6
